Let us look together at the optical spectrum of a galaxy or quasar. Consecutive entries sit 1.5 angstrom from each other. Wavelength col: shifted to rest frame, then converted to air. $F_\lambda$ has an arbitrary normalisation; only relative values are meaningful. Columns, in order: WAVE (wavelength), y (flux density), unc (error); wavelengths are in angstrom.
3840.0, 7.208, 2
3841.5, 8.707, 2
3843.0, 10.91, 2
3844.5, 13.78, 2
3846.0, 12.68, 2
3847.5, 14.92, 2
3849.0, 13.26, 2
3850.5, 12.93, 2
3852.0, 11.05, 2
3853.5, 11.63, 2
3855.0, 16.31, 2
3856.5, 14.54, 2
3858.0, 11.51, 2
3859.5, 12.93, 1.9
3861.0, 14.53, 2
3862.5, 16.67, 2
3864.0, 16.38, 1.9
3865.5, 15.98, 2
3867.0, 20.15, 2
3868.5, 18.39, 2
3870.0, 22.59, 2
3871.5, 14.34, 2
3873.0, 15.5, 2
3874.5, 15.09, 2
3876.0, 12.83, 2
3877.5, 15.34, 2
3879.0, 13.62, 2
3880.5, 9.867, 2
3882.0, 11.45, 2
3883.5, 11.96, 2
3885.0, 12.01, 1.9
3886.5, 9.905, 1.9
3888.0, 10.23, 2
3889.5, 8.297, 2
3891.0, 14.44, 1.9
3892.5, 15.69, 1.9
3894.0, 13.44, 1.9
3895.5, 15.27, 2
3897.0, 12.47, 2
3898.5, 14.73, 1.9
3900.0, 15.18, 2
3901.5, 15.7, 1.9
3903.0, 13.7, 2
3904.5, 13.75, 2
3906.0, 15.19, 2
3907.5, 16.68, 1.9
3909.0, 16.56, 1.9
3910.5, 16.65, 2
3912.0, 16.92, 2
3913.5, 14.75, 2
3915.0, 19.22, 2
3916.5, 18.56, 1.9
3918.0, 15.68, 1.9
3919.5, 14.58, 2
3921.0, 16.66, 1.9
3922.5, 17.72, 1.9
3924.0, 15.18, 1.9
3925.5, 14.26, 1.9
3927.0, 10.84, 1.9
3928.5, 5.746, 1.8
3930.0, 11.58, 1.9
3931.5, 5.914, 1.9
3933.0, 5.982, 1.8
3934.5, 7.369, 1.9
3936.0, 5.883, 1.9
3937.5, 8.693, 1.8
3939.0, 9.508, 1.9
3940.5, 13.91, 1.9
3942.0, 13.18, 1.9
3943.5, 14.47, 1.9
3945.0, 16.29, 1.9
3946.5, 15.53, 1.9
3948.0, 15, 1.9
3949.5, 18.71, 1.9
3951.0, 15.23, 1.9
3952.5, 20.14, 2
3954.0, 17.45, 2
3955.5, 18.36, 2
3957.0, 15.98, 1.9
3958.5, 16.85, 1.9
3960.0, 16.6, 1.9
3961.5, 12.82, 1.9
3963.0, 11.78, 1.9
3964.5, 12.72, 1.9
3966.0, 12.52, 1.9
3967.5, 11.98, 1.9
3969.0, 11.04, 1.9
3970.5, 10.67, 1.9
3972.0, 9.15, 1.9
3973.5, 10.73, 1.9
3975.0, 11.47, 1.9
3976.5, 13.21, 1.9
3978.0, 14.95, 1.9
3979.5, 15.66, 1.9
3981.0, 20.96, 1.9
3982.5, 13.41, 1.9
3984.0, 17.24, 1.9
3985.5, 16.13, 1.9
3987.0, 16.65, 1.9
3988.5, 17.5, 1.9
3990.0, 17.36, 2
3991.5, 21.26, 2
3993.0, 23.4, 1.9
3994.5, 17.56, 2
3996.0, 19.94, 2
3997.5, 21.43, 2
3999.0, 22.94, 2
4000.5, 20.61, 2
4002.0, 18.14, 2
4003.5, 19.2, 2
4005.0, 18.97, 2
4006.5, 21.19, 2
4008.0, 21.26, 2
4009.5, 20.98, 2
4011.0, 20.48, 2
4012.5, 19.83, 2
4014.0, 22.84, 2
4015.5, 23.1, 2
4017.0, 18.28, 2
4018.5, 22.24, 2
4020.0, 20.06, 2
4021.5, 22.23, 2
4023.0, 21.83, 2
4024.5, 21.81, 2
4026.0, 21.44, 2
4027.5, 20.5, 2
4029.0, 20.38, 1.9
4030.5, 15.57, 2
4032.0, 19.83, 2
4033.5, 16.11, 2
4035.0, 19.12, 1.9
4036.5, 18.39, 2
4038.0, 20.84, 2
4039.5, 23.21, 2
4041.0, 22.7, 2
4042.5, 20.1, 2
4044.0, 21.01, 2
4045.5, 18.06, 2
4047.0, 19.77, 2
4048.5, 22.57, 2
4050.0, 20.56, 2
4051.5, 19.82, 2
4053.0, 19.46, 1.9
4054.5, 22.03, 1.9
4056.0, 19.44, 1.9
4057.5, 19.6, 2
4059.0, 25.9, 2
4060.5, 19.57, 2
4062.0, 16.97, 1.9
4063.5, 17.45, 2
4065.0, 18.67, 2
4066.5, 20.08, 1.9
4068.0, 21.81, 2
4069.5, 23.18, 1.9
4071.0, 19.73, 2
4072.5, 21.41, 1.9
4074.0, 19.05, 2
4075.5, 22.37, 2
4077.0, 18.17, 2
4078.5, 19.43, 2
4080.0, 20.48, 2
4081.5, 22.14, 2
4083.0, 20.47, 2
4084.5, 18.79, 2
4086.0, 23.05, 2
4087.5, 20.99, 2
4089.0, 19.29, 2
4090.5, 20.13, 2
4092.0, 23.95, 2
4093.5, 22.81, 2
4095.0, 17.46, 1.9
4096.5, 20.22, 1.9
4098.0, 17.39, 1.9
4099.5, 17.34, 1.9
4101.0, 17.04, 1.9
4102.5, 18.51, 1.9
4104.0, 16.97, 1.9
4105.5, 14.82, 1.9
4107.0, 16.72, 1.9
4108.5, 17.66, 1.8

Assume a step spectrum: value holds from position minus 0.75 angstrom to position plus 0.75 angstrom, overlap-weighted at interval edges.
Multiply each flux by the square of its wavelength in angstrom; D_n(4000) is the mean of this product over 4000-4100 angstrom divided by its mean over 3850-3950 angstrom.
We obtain 1.59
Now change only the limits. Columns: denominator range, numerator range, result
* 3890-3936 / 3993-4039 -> 1.55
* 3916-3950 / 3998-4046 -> 1.70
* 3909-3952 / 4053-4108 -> 1.59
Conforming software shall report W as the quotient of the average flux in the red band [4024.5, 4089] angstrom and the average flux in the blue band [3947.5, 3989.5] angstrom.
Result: 1.4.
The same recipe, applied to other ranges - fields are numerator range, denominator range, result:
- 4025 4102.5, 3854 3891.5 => 1.42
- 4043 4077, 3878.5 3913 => 1.49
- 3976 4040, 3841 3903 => 1.41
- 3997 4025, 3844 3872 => 1.39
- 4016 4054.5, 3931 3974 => 1.56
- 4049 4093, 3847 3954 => 1.47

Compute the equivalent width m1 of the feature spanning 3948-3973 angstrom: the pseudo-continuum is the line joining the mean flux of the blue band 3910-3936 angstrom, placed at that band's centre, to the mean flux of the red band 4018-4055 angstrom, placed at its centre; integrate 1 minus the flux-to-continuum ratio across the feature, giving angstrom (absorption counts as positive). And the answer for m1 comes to 1.5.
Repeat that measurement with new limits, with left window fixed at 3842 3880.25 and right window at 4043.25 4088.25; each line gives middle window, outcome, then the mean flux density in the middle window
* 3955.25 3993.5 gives 6.3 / 14.9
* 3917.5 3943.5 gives 8.1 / 11.4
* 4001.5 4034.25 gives -2.2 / 20.3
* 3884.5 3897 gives 2.5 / 12.4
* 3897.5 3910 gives 0.5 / 15.2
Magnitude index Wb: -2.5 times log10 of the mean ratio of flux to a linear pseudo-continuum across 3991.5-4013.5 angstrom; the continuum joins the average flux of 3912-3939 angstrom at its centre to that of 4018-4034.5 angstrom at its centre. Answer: -0.12 mag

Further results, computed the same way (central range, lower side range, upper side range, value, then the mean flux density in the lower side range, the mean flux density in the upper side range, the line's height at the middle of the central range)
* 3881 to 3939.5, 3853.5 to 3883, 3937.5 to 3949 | 0.103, 15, 13.7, 14.3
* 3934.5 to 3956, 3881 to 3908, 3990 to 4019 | 0.183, 13.3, 20.6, 16.7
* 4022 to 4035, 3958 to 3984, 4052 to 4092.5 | -0.135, 13.4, 20.5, 17.4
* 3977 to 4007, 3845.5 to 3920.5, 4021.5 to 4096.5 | -0.029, 14.5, 20.4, 18.2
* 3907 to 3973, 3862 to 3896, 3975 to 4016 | 0.210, 14.3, 19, 16.7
